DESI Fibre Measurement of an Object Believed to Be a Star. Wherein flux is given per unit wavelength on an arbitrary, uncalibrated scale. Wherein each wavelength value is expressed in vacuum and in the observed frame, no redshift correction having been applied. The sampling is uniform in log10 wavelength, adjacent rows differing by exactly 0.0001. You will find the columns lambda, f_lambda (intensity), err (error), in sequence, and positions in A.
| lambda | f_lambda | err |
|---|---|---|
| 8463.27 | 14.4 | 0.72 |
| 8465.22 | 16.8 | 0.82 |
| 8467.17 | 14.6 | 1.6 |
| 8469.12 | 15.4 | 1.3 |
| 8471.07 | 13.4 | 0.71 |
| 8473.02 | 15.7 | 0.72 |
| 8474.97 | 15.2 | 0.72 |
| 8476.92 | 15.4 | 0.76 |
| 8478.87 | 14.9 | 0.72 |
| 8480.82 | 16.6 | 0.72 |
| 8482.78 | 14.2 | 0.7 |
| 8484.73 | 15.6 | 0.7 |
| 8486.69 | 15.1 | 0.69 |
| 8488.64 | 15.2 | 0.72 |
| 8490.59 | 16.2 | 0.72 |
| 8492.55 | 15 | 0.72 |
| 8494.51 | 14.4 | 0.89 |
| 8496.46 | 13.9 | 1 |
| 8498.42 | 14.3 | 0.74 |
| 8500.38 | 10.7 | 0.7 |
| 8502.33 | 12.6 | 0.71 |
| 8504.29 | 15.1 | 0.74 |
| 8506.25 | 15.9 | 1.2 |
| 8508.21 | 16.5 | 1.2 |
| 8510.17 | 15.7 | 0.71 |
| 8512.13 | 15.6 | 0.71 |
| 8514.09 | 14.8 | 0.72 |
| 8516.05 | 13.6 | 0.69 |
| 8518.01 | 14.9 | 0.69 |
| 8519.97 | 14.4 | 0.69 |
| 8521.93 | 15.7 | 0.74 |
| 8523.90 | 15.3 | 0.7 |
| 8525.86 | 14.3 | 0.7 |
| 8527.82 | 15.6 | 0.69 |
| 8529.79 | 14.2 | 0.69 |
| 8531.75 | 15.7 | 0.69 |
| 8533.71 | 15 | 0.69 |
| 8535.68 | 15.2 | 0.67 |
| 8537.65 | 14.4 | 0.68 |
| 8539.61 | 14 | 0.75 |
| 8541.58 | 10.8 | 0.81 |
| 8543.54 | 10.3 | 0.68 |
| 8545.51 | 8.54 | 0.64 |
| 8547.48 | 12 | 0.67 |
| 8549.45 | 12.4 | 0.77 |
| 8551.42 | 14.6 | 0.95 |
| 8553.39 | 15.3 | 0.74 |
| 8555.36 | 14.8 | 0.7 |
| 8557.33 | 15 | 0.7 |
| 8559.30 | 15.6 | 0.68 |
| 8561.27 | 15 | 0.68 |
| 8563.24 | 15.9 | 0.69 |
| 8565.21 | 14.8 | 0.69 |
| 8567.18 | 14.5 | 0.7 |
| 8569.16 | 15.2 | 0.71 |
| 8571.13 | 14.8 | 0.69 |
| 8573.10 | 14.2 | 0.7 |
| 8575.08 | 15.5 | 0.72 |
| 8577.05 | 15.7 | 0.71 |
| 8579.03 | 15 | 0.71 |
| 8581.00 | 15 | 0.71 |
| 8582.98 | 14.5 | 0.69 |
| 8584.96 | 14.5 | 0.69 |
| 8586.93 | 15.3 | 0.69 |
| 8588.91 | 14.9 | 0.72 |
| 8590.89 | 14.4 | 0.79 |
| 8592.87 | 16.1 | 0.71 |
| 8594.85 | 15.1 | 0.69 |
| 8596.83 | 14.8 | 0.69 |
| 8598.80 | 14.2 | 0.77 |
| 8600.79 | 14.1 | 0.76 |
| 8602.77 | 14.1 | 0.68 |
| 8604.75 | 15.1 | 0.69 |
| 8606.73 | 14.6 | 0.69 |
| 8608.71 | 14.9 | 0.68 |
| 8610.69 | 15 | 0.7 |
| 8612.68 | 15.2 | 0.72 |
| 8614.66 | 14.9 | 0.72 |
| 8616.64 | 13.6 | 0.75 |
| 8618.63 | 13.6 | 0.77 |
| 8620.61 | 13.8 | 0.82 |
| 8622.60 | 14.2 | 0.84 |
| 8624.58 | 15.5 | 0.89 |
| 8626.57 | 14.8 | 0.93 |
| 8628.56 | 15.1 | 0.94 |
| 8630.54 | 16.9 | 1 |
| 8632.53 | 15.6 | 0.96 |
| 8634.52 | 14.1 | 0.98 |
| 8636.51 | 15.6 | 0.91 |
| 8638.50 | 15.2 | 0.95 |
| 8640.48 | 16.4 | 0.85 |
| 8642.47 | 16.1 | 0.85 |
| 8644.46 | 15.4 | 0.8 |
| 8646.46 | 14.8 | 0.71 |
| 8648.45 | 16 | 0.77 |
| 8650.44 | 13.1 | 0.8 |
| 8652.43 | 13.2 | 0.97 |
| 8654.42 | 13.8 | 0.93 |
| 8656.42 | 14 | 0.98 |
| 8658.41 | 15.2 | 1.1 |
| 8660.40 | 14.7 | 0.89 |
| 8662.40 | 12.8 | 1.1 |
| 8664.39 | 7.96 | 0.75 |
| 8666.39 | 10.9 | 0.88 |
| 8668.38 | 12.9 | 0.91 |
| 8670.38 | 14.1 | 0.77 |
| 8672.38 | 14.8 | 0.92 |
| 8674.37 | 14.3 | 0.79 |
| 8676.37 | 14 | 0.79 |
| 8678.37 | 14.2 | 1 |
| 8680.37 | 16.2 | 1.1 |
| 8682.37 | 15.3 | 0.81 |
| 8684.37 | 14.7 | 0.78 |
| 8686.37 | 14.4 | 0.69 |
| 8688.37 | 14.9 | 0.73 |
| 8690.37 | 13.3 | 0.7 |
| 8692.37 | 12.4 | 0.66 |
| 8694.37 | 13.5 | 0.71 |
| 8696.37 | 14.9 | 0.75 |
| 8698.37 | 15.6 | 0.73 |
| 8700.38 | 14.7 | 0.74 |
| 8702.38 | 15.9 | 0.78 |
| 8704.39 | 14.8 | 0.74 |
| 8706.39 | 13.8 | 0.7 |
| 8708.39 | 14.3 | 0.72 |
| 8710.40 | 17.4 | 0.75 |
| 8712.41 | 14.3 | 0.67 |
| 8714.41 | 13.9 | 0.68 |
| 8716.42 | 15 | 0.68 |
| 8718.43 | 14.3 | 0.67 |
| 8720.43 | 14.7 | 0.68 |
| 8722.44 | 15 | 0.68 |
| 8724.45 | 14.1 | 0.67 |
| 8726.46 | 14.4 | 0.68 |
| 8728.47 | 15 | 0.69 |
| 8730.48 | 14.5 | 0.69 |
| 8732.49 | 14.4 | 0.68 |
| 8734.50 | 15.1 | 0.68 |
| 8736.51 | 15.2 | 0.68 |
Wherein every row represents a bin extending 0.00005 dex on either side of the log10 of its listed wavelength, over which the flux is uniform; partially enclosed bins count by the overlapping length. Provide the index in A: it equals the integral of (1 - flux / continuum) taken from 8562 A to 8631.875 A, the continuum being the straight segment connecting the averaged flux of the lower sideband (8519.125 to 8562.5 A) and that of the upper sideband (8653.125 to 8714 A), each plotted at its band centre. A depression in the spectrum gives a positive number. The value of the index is -4.0 A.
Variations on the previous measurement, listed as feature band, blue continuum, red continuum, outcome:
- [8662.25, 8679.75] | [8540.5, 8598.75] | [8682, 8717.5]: 1.9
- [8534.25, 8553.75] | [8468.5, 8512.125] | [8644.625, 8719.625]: 2.6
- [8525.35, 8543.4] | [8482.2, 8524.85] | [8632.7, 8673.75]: 0.6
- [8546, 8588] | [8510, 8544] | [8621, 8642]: 0.3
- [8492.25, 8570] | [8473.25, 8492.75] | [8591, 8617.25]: 4.3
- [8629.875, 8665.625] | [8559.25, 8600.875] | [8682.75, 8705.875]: 0.6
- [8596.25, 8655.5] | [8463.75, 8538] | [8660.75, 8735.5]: -1.2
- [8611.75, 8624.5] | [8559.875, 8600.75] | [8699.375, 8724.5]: 0.5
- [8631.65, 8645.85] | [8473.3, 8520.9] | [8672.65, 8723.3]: -0.7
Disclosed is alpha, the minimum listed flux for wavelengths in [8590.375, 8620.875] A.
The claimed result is 13.6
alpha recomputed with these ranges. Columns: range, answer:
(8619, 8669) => 7.96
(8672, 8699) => 12.4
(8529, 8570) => 8.54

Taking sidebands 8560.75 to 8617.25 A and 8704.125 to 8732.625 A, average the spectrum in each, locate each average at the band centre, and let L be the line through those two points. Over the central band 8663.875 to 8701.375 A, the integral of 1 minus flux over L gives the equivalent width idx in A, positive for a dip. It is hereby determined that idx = 2.0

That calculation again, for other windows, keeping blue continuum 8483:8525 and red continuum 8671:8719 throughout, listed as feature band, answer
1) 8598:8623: 0.47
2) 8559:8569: -0.28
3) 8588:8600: -0.17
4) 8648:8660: 0.40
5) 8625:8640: -0.72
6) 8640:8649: -0.63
